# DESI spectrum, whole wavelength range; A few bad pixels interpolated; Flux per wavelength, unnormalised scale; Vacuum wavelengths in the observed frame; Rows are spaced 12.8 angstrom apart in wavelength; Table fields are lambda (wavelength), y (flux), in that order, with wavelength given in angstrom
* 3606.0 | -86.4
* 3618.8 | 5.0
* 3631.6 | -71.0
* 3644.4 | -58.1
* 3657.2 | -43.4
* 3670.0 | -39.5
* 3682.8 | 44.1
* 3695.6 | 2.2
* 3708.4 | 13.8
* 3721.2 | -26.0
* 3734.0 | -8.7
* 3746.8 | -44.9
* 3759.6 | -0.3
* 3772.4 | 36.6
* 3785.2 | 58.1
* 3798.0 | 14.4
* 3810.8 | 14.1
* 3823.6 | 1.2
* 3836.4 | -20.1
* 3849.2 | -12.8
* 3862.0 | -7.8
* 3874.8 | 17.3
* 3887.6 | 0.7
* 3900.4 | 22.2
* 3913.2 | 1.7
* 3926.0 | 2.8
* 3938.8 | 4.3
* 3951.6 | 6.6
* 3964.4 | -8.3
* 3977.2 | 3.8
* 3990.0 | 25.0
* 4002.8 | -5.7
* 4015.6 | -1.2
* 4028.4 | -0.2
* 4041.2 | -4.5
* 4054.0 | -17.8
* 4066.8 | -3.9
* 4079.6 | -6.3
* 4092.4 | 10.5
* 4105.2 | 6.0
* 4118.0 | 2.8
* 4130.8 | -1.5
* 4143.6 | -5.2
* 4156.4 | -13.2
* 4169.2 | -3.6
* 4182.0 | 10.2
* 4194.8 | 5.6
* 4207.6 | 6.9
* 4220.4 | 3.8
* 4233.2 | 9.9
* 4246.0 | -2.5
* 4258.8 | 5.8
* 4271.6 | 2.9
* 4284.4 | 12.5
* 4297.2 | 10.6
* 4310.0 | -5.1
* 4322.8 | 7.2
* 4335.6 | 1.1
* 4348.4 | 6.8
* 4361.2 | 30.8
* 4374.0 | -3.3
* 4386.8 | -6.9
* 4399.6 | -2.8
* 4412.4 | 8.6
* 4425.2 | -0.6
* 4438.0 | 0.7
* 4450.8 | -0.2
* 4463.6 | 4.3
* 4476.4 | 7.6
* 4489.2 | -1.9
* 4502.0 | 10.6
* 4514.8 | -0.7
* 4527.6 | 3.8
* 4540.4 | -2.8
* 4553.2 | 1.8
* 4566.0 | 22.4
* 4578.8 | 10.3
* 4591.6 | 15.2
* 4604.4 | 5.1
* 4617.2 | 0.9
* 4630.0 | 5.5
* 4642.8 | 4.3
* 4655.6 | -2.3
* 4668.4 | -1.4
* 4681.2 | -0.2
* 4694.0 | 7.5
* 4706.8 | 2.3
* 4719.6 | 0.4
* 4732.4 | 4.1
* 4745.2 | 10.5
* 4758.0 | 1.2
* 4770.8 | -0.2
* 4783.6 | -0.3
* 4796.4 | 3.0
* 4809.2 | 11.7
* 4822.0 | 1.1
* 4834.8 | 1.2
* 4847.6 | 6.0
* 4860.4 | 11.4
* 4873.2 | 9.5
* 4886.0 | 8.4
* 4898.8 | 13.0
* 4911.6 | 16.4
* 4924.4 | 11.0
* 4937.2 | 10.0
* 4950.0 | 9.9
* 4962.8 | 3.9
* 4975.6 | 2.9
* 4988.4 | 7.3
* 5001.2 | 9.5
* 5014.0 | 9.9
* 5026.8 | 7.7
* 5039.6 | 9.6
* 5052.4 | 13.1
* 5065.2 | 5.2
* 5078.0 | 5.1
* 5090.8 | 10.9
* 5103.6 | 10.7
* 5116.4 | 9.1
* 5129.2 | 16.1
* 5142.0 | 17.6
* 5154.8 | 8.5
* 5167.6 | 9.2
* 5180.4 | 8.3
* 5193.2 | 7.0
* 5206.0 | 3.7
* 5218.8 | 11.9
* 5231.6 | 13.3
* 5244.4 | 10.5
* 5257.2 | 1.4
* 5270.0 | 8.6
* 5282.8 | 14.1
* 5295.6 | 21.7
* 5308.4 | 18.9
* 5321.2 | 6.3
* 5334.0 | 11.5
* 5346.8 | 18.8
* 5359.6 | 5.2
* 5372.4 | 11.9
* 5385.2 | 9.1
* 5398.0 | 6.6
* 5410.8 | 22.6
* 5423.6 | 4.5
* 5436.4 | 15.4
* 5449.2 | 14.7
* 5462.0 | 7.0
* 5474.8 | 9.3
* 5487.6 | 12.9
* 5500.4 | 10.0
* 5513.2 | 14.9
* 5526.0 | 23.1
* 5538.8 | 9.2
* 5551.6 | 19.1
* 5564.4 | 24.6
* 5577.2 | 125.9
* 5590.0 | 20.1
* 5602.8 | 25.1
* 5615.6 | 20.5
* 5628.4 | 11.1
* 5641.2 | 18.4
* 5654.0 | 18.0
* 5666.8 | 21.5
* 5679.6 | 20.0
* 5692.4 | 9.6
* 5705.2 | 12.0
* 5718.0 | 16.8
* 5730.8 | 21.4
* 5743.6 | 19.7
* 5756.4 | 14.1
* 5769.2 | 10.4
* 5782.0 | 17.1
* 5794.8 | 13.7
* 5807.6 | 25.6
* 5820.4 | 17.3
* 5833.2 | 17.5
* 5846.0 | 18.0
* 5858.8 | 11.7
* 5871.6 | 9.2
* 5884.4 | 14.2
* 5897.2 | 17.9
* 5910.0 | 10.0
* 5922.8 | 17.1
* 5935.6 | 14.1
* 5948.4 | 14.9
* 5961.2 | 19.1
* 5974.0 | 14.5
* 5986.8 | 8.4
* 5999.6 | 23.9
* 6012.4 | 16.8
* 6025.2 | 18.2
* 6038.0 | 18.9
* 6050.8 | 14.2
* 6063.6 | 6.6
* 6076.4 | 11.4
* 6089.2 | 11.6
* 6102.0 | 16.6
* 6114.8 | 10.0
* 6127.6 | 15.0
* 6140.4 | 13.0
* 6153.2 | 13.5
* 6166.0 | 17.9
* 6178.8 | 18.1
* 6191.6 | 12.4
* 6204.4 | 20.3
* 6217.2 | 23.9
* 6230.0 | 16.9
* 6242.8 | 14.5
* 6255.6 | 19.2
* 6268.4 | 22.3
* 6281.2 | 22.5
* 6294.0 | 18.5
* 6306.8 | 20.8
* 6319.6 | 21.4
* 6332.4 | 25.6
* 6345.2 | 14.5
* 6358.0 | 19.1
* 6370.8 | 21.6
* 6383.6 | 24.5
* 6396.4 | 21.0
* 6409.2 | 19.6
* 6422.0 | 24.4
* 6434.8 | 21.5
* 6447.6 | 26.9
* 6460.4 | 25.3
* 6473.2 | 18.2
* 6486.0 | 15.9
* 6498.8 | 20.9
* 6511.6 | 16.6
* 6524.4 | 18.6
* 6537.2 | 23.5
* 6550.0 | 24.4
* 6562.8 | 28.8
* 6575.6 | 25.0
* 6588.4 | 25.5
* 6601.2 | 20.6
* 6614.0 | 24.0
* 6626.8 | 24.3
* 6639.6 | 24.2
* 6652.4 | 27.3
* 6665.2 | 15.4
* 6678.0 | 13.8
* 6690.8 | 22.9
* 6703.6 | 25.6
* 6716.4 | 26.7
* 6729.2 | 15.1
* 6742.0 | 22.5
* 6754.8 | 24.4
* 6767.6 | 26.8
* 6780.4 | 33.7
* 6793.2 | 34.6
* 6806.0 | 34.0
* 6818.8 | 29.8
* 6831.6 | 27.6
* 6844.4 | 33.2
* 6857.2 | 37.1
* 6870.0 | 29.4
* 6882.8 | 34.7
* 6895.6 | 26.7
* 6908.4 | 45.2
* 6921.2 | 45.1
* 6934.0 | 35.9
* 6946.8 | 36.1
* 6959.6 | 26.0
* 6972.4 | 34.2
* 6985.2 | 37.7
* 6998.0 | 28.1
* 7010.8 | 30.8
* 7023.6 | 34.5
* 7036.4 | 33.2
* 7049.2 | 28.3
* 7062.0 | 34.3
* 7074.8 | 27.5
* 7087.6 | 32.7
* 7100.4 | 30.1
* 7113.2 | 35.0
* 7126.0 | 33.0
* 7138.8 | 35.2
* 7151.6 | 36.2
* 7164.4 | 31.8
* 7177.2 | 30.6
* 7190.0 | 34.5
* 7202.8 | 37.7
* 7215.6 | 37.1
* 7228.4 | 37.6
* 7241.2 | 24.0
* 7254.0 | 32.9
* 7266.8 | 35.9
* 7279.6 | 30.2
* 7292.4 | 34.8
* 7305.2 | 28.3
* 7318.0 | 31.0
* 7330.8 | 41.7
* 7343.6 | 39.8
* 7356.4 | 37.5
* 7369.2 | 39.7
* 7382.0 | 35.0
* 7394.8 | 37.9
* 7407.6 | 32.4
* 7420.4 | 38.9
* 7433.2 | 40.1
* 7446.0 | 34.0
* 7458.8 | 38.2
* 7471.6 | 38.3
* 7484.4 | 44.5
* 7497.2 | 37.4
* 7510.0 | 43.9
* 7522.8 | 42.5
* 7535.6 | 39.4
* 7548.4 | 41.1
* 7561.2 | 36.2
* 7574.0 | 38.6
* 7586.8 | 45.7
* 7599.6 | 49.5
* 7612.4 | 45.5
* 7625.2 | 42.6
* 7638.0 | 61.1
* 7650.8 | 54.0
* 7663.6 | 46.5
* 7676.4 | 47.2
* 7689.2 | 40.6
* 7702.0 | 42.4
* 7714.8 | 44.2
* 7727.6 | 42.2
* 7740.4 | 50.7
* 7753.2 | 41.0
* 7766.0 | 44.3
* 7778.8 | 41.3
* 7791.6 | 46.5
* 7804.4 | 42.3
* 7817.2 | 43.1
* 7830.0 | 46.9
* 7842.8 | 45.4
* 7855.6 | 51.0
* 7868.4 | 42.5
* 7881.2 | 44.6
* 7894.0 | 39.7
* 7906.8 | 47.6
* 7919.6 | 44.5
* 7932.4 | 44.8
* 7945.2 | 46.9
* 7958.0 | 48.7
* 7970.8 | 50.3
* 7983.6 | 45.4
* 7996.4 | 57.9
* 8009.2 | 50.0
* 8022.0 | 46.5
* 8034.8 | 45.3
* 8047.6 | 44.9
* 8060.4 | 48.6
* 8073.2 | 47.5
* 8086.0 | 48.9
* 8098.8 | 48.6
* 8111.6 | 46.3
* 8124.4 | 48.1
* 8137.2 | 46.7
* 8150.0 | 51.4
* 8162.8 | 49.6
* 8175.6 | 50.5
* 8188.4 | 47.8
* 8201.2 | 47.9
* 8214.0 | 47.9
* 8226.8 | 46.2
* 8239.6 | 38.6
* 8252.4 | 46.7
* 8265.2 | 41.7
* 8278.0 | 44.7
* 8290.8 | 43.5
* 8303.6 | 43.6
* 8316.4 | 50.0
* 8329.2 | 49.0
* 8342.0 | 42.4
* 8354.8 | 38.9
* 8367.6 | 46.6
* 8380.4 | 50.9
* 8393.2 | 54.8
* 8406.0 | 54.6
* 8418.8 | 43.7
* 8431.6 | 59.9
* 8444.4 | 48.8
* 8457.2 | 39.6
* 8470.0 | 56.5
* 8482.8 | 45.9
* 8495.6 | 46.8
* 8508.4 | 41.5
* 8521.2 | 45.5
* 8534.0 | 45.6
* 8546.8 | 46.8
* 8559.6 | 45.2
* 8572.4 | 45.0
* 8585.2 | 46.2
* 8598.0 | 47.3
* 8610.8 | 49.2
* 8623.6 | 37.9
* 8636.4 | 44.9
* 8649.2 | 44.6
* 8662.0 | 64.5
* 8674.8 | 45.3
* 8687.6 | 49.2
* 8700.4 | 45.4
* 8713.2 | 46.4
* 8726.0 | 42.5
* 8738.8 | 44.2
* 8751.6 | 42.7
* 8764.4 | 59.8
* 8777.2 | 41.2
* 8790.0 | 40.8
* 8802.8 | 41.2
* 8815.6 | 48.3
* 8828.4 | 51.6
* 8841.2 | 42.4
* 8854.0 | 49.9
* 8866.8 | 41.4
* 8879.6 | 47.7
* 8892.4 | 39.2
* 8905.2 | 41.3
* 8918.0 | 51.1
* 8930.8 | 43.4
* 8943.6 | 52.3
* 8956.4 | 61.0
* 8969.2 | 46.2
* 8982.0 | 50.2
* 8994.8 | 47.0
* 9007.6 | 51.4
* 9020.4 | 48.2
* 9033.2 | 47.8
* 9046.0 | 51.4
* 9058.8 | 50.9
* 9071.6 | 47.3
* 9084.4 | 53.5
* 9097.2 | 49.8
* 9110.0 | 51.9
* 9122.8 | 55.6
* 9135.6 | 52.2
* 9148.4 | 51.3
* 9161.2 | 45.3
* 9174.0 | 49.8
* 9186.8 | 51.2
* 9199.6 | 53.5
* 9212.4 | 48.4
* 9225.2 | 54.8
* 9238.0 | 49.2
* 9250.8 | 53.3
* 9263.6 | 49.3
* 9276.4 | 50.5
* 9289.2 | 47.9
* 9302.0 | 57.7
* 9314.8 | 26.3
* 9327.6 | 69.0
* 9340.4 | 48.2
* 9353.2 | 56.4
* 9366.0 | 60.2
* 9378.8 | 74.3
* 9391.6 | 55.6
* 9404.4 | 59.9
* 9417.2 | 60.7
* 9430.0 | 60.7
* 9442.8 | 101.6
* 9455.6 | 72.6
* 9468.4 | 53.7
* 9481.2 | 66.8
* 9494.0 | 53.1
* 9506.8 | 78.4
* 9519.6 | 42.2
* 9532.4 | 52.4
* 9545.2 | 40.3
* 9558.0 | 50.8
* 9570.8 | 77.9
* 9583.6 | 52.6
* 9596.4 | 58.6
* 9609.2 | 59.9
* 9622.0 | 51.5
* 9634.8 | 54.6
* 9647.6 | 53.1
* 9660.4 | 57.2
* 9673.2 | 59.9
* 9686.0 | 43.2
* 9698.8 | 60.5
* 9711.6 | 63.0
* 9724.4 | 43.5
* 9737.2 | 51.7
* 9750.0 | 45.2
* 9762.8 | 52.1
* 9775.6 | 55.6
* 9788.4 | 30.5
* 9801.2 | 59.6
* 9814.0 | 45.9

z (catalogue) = 0.70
